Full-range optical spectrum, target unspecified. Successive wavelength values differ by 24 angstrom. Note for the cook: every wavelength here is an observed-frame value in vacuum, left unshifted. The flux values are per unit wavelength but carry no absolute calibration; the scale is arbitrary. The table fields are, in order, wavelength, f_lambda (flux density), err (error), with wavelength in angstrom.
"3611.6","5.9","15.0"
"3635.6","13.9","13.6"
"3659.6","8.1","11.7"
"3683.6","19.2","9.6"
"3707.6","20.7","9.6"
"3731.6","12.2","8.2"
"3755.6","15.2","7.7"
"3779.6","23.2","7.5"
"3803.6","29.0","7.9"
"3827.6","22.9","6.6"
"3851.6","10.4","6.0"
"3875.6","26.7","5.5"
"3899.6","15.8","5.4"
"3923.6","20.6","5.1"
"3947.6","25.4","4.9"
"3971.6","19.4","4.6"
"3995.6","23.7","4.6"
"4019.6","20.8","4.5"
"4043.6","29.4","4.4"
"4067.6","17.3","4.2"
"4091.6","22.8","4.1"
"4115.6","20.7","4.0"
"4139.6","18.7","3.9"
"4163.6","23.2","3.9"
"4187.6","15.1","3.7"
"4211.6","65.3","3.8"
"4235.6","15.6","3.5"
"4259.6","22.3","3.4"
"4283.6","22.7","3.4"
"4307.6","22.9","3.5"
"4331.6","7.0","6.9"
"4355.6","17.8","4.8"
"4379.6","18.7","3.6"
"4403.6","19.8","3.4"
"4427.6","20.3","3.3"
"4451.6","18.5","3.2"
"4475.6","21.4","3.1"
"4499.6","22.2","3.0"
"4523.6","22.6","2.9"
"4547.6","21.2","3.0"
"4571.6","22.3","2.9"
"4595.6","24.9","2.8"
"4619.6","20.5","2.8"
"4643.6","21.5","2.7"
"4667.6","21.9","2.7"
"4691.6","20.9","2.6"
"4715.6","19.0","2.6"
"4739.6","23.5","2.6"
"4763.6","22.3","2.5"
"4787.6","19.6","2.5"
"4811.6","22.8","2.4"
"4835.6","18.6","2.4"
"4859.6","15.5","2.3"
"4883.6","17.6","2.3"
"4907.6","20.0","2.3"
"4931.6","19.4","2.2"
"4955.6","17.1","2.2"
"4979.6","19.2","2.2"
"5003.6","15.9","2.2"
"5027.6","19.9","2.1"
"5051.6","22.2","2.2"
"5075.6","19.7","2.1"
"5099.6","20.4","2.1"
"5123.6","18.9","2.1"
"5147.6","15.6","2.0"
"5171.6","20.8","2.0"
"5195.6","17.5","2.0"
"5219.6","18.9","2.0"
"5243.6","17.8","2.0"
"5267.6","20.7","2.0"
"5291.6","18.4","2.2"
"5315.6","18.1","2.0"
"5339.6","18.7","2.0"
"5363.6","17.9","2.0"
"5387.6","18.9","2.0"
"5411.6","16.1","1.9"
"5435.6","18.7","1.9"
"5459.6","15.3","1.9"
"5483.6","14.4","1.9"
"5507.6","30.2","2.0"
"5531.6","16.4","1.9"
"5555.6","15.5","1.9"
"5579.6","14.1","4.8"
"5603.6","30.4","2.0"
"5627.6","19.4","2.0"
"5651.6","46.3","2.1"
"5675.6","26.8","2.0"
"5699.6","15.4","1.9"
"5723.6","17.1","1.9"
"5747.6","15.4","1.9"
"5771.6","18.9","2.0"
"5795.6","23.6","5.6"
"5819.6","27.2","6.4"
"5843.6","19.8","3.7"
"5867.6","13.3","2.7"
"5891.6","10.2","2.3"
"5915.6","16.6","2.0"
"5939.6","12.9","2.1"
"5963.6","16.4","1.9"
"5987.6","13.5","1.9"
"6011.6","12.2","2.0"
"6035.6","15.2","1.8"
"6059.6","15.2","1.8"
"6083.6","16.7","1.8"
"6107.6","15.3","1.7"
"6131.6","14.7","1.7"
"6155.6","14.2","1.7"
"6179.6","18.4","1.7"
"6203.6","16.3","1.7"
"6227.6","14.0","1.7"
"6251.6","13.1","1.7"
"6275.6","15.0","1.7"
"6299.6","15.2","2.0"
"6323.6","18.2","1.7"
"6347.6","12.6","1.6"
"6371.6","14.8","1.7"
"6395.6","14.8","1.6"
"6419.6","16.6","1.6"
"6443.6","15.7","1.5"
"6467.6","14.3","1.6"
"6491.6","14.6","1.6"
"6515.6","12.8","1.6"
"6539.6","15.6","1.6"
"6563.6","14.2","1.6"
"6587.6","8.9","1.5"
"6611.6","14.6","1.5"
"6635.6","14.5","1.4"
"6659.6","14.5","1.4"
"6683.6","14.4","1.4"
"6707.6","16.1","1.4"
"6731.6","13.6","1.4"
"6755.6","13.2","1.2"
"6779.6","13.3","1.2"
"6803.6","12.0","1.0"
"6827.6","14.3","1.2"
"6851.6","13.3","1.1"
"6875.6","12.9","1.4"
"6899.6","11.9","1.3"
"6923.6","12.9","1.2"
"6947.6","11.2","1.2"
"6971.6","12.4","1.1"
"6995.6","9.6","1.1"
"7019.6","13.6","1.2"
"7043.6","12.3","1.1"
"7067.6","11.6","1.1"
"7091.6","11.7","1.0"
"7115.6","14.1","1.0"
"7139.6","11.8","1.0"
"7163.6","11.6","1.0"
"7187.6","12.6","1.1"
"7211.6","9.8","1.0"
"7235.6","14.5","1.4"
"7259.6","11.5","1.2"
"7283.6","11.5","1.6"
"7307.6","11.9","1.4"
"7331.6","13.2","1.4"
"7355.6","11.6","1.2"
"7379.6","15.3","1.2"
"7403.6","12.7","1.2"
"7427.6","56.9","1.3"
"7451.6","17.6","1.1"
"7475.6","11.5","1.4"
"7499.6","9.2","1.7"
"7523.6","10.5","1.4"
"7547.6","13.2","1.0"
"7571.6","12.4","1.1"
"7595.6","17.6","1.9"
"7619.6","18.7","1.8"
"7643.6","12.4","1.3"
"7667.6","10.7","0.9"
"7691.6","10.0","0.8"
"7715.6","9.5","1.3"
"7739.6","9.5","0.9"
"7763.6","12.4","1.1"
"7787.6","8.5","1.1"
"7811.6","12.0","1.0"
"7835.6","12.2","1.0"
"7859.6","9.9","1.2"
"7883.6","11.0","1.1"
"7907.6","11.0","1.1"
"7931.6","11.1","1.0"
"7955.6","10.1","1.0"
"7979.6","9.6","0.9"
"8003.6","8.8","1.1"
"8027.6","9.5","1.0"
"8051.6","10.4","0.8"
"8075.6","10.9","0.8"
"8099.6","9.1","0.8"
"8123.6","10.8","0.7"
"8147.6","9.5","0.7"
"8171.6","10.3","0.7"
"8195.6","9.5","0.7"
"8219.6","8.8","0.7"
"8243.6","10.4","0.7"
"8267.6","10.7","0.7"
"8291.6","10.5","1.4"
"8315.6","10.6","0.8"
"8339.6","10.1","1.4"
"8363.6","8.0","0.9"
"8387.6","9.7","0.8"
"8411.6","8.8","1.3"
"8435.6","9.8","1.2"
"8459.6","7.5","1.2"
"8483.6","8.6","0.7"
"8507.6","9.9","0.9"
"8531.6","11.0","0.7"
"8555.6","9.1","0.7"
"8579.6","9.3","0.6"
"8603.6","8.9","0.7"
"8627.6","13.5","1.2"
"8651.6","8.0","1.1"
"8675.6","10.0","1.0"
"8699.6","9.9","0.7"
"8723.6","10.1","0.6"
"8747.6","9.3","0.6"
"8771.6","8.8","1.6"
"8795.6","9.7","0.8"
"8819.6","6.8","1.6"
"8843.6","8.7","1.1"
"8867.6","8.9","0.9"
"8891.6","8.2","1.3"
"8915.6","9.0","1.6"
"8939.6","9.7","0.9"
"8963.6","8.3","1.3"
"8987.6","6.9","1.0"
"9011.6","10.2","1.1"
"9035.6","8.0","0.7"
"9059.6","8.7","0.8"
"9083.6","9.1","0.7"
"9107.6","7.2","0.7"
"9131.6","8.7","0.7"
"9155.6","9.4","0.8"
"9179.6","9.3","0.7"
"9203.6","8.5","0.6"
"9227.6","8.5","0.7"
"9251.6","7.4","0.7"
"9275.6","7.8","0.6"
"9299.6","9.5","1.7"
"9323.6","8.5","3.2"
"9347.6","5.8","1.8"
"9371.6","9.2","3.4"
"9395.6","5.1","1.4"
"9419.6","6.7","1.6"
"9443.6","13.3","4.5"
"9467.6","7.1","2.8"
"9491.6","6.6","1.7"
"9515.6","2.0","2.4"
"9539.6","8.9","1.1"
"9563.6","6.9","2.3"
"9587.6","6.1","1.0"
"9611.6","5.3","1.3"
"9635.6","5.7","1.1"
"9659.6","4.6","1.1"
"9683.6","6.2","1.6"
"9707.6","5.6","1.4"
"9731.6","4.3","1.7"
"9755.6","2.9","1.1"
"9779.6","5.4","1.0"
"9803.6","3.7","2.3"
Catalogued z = 0.13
